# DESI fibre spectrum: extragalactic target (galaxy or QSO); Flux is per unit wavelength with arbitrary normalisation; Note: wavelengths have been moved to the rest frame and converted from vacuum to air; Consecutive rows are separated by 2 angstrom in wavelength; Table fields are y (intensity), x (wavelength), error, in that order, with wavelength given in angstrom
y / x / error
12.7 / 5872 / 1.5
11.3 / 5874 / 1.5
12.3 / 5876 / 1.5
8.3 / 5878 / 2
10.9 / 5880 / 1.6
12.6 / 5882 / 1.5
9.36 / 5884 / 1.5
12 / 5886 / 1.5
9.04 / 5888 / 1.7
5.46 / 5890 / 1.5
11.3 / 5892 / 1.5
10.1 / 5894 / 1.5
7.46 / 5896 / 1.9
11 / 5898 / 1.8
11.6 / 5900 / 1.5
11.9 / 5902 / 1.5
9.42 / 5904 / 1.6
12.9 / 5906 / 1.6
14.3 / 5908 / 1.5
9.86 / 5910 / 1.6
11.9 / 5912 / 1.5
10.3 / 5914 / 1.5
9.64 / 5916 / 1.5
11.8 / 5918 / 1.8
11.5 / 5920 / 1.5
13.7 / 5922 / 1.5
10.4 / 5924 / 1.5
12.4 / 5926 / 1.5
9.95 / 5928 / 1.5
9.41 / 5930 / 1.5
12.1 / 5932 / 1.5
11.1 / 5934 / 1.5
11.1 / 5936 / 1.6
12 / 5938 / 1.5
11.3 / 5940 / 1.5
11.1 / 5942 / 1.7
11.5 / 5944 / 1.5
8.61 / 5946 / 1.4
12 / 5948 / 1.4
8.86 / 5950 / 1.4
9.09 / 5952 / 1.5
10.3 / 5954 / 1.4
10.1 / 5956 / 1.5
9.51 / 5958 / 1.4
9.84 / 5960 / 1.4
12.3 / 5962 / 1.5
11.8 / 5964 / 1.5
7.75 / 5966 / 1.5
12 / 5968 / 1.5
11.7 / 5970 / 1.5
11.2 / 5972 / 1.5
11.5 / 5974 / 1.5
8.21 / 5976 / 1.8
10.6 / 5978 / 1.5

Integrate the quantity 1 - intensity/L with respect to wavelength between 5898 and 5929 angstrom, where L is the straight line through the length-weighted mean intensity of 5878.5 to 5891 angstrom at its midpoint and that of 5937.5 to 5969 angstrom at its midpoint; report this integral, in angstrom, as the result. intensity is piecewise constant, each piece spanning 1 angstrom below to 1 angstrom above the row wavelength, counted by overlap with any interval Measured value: -4.1 angstrom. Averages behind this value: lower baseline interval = 9.83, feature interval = 11.4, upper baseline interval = 10.5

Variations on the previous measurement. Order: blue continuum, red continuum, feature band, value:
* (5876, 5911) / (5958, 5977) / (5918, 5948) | -1.8 angstrom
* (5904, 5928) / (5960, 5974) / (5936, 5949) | 0.2 angstrom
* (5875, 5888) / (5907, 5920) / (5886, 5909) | 1.2 angstrom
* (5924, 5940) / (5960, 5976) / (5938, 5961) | 1.5 angstrom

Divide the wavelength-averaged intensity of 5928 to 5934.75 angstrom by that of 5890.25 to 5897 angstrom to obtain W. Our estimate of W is 1.17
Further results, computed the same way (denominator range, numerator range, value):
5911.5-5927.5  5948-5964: 0.90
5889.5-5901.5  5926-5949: 1.13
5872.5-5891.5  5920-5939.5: 1.11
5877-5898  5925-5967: 1.09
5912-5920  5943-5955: 0.93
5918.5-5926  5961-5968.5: 0.91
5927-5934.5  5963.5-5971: 1.01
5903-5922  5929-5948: 0.96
